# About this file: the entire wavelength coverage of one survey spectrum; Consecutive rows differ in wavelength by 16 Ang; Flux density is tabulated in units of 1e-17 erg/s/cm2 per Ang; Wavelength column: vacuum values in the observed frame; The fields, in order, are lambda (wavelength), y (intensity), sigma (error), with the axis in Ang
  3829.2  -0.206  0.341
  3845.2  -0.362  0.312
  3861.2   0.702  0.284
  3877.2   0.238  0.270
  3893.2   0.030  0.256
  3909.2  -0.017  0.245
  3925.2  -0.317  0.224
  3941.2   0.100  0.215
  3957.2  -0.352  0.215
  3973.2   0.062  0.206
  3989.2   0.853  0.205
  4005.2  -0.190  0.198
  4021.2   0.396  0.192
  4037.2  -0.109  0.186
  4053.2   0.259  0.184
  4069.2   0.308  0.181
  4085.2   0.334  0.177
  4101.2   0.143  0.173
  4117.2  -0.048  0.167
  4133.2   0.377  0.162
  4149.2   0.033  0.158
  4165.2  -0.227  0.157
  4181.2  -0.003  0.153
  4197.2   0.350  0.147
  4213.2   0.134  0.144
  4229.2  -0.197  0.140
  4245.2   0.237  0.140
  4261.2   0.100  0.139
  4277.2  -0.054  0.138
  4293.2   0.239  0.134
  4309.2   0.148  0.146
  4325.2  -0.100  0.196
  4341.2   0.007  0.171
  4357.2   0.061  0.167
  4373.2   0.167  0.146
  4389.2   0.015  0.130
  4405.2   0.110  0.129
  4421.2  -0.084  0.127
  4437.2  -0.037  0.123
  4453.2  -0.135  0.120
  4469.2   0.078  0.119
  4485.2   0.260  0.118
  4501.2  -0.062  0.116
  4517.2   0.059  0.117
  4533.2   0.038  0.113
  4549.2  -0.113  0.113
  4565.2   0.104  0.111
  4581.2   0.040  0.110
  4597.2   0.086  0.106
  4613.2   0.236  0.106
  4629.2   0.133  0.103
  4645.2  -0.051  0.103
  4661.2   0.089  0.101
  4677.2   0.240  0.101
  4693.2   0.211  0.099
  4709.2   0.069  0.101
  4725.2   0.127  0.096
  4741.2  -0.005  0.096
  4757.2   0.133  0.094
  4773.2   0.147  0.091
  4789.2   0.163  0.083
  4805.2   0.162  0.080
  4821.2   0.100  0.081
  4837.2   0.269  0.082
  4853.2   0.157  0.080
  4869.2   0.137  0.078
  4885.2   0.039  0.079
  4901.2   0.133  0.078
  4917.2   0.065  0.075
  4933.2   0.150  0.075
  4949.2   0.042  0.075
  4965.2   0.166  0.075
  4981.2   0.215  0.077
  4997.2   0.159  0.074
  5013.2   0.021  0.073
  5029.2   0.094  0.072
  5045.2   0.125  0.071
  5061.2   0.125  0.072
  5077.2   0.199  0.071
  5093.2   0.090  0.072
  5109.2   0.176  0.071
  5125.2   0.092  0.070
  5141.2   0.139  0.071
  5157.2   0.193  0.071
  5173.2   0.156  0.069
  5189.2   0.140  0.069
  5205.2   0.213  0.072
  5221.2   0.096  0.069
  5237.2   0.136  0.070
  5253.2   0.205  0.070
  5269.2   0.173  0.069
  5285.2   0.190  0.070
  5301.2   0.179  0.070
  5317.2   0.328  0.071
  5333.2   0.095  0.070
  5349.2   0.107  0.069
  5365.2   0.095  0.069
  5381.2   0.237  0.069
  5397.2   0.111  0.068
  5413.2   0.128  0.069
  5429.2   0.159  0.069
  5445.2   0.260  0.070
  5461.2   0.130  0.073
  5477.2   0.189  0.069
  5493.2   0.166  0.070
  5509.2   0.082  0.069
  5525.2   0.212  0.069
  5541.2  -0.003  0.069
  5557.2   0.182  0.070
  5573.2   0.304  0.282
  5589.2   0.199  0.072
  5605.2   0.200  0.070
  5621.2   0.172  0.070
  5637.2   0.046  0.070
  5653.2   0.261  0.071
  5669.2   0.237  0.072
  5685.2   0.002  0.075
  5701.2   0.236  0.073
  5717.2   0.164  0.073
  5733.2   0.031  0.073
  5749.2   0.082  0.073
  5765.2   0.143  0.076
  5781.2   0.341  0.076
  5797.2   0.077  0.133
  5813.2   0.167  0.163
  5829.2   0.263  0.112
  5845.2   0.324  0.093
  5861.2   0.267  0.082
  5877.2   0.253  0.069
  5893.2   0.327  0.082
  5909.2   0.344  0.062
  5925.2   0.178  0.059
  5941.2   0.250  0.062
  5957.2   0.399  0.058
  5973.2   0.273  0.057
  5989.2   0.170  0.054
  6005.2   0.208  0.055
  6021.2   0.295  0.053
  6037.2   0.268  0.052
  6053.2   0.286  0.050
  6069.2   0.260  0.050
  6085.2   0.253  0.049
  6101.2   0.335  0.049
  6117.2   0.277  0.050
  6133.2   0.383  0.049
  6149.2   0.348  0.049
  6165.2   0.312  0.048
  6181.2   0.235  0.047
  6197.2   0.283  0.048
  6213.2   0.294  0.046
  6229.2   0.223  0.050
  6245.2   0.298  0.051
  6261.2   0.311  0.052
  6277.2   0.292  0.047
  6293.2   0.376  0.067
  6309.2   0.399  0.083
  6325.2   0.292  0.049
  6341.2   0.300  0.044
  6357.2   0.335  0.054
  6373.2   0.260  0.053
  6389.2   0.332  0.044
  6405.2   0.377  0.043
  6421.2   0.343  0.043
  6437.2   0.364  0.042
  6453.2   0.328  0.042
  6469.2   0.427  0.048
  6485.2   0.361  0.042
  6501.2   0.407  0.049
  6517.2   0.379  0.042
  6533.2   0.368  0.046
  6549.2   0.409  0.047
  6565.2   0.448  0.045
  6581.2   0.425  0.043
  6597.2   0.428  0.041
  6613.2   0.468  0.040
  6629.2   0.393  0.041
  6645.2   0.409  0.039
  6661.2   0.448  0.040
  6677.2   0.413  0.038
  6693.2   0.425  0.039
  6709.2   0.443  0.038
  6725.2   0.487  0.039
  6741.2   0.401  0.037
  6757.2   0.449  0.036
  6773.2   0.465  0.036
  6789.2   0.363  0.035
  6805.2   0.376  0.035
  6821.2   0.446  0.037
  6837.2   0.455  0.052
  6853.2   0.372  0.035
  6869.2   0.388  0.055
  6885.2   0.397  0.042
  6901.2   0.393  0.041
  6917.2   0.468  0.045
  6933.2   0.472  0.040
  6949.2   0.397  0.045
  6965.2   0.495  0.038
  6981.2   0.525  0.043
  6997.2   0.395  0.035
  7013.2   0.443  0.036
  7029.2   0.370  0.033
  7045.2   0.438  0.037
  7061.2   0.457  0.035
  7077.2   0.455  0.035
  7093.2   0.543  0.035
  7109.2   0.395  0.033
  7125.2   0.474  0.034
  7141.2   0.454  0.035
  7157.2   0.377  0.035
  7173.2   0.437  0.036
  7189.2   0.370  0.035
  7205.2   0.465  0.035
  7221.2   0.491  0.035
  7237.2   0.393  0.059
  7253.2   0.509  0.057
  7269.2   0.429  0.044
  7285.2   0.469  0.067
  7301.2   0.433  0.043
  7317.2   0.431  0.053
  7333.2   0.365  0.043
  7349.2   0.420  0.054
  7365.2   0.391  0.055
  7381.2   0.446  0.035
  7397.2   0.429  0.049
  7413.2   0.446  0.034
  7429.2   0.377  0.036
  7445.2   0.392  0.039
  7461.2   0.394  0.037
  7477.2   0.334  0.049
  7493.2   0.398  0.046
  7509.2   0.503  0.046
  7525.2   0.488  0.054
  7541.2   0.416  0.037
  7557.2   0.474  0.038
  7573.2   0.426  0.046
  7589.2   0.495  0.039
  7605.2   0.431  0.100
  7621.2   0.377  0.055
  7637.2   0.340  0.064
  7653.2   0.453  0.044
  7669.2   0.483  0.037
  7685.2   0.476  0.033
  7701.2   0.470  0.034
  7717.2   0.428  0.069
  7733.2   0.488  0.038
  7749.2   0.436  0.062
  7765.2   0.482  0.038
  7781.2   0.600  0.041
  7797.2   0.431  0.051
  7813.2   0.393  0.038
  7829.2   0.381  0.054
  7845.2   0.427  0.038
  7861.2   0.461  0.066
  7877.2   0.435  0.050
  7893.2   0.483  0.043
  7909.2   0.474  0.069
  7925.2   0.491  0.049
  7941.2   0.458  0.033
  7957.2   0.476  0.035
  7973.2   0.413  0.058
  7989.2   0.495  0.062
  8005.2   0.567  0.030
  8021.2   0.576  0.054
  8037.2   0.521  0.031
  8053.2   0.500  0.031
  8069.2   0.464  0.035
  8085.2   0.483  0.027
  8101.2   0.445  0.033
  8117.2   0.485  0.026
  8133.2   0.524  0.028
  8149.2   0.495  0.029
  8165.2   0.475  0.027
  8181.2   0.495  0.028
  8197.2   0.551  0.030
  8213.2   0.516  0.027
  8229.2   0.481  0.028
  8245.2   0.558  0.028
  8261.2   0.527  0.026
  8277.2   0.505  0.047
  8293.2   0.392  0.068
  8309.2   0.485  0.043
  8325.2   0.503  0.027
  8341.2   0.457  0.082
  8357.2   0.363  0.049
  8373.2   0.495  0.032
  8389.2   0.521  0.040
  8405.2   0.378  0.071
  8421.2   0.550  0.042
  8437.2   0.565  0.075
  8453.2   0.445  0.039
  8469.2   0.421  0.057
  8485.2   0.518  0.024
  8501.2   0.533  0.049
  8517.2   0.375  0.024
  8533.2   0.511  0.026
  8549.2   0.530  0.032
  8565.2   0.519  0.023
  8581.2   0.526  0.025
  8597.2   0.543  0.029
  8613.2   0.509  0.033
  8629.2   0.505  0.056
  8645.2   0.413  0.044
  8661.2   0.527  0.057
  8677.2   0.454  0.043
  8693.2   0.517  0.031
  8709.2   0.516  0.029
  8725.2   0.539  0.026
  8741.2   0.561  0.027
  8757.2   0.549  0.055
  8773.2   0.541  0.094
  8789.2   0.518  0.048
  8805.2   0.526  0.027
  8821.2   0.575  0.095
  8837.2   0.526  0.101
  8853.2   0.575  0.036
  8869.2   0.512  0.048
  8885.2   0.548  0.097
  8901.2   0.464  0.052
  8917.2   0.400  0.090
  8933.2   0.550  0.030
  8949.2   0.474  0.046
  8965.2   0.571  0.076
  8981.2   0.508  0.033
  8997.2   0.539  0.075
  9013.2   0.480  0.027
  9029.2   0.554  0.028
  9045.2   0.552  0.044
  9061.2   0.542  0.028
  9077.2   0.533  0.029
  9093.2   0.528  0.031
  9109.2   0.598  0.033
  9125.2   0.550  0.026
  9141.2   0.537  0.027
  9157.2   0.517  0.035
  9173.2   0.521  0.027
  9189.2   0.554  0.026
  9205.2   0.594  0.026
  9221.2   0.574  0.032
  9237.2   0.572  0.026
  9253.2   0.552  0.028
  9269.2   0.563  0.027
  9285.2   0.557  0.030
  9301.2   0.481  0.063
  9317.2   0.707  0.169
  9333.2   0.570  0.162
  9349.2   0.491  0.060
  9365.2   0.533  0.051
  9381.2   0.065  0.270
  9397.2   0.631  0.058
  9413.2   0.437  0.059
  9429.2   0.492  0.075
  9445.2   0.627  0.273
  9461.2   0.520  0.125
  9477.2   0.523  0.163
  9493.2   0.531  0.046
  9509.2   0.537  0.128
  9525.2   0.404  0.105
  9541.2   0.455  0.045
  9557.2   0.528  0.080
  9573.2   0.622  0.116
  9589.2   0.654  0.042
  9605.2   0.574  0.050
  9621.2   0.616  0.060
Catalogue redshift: 0.44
